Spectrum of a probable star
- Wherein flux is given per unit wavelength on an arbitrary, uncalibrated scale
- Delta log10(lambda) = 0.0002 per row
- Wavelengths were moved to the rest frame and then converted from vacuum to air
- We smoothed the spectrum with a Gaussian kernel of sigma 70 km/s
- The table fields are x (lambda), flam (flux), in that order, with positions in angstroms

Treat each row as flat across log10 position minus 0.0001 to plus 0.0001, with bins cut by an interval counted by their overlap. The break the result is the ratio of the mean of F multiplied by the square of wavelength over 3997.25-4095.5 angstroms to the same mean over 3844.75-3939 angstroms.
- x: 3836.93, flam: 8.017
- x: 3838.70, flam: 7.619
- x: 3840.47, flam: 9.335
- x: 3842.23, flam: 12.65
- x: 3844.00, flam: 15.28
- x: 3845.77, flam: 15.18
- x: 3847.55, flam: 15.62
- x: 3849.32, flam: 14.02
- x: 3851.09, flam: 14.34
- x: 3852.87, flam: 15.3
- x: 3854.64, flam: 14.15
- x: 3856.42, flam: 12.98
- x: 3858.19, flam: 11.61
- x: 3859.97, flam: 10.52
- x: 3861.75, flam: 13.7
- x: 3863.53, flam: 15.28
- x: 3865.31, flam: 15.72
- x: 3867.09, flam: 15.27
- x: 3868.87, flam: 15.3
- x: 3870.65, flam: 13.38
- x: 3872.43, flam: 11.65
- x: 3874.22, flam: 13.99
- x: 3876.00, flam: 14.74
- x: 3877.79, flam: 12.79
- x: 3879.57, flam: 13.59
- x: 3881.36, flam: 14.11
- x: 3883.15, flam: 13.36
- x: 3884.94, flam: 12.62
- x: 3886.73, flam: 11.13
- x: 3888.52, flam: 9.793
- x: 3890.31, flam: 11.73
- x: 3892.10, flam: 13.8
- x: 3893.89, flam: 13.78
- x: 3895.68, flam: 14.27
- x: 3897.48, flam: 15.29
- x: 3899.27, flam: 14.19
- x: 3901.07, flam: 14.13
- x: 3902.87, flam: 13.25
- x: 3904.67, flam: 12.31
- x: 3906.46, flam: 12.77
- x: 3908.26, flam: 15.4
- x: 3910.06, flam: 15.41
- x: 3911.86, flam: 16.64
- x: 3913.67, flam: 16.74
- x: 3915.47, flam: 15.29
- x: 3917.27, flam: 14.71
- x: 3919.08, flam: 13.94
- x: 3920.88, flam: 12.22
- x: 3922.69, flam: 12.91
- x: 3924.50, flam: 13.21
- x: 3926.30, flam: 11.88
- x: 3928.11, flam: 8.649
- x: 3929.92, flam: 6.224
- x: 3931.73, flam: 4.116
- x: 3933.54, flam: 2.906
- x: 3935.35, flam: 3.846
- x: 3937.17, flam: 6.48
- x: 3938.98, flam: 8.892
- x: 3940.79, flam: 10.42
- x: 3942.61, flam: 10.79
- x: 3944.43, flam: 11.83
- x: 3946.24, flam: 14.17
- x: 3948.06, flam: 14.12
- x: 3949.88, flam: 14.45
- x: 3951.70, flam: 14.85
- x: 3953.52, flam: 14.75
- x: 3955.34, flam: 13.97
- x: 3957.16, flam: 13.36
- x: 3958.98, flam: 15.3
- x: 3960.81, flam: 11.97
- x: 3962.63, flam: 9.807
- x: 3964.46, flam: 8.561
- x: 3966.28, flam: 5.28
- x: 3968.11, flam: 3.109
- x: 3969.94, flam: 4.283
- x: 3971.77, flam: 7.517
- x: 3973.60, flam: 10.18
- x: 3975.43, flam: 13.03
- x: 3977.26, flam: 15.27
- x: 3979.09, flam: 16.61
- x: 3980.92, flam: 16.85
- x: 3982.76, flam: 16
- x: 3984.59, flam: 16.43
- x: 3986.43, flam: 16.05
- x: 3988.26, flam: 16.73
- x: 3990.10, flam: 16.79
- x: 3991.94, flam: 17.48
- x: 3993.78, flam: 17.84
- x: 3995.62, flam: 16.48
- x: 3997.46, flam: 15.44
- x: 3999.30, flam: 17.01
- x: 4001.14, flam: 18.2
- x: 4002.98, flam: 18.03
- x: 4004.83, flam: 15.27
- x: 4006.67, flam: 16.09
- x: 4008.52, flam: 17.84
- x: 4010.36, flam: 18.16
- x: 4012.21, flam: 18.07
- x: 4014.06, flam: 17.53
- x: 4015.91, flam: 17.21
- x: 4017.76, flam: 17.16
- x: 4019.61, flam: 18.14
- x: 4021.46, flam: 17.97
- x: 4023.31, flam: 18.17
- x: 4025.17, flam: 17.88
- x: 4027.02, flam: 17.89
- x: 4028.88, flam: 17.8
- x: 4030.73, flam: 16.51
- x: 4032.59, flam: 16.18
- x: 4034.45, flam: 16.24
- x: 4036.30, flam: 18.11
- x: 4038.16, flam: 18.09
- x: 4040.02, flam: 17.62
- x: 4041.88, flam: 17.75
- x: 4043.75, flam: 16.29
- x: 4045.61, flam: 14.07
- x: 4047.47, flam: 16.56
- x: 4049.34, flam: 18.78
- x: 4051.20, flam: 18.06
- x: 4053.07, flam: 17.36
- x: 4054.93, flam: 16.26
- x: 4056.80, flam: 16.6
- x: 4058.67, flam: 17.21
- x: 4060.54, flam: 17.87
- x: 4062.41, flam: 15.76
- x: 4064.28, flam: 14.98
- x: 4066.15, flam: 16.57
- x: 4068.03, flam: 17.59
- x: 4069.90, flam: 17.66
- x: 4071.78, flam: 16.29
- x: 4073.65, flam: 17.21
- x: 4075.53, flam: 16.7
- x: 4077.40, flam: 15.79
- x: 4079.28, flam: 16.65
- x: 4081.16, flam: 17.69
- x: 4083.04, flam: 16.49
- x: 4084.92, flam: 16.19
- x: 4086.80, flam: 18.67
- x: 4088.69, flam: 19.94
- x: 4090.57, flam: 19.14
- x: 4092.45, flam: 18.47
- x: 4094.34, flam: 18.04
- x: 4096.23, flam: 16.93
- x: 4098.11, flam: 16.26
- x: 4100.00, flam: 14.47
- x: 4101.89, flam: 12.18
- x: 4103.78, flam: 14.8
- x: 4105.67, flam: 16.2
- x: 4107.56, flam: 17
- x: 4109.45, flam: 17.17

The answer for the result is 1.46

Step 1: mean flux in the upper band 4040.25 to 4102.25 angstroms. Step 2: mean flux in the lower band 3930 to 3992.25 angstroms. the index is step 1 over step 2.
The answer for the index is 1.47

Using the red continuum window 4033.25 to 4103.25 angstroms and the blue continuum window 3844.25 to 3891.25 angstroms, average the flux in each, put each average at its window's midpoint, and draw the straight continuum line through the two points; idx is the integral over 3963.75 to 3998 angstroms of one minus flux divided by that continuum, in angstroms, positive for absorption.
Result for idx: 5.2 angstroms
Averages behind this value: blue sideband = 13.6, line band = 13.2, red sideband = 16.9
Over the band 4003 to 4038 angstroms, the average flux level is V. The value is 17.4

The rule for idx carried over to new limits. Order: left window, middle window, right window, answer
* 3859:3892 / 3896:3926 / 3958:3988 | -3.6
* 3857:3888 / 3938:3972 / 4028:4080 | 9.1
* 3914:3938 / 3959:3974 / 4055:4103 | 4.8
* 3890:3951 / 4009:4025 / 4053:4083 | -2.8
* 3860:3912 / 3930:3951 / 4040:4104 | 7.8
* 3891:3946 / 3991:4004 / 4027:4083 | -2.1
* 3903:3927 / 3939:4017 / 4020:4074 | 7.6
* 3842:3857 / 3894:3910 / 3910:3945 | -2.8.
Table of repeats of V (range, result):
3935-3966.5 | 11.5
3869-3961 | 12.5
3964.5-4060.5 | 15.9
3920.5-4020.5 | 13.1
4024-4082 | 17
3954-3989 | 12.1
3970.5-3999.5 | 15.2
